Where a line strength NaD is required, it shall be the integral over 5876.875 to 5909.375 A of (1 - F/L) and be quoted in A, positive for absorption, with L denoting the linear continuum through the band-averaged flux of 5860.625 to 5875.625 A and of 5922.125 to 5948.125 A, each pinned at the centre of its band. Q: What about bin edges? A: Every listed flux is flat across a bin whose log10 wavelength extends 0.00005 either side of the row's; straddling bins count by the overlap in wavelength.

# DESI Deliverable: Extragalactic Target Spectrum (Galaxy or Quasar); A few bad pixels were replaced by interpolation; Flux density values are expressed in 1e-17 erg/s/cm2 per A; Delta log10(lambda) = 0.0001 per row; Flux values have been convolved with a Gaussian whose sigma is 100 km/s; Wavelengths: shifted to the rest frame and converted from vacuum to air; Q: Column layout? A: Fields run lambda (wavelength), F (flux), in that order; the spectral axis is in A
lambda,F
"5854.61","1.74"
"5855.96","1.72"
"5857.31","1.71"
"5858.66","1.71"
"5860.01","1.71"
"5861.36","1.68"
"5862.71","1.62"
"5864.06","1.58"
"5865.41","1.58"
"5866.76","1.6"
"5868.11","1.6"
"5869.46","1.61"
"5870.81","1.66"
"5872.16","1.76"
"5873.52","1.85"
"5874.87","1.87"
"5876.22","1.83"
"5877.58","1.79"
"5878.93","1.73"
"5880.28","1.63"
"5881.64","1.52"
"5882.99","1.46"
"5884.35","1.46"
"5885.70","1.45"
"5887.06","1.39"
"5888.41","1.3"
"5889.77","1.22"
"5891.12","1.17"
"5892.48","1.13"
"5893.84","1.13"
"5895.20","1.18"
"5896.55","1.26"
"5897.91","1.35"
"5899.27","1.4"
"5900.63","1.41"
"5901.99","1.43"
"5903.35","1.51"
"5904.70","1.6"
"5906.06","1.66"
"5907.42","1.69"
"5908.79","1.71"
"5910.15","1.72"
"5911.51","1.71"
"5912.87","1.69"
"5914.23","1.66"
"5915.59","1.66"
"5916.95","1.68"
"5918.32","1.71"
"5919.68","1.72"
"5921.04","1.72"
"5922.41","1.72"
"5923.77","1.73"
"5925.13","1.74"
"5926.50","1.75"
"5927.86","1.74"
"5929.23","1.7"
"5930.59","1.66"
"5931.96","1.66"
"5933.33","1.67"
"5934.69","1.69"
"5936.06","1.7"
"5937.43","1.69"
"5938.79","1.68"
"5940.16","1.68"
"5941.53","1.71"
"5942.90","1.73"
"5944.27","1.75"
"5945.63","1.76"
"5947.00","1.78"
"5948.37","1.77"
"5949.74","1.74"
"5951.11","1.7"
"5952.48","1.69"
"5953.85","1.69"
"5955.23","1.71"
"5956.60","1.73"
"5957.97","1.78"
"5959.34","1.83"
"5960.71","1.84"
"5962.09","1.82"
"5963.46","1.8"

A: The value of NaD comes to 4.8 A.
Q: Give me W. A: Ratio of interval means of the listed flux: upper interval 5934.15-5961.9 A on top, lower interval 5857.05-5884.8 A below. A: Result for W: 1.0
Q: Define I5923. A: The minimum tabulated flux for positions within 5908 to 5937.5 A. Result 1.66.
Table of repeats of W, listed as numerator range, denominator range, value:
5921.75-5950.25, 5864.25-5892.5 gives 1.10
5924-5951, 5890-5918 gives 1.15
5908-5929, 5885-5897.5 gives 1.37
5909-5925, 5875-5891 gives 1.12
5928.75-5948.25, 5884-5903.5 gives 1.30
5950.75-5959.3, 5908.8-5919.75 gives 1.02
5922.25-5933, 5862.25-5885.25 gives 1.03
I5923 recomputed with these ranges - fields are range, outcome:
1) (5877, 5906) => 1.13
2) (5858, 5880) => 1.58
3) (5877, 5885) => 1.46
